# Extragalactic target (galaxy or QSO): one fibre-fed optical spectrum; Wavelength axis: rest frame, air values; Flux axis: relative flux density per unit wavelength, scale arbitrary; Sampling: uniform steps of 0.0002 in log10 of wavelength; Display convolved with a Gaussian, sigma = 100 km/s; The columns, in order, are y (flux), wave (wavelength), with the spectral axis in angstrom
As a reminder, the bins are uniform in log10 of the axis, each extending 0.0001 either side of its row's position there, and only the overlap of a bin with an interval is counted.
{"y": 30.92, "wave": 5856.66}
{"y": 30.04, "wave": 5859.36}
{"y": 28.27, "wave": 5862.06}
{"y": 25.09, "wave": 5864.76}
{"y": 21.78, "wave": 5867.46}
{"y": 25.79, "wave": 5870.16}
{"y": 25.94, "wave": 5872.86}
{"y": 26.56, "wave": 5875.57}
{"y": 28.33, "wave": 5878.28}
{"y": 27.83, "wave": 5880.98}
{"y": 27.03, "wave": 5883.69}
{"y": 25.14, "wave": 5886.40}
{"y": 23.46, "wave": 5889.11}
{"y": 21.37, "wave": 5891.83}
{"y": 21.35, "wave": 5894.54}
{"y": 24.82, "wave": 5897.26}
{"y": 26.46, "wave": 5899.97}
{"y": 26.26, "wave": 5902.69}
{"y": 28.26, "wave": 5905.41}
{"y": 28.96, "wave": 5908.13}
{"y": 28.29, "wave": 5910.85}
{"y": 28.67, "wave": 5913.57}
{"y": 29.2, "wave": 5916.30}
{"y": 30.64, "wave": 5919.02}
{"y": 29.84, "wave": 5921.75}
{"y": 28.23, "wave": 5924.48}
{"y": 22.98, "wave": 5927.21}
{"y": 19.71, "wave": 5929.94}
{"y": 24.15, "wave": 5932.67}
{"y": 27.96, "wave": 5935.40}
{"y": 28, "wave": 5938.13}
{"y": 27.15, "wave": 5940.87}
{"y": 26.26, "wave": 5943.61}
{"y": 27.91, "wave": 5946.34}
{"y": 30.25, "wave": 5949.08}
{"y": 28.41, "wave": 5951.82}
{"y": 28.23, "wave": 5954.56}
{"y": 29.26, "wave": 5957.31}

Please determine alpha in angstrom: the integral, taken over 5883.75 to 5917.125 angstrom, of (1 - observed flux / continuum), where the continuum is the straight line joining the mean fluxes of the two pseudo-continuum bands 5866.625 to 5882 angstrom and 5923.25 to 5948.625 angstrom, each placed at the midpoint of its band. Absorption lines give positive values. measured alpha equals 0.1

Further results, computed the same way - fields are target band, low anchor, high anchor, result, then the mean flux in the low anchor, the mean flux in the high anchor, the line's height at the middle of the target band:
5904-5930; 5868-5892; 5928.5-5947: -2.1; 25.8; 25.8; 25.8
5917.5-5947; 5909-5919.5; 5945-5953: 2.4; 29.1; 28.9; 29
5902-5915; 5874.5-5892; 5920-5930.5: -1.2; 25.9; 25.8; 25.9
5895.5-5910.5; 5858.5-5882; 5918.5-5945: -0.3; 26.5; 26.4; 26.4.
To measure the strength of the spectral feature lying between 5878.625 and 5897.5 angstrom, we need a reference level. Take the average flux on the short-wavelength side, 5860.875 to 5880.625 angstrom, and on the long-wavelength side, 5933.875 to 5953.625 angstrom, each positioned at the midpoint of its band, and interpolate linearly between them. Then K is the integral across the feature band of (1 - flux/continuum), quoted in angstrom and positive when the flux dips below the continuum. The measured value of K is 1.3 angstrom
